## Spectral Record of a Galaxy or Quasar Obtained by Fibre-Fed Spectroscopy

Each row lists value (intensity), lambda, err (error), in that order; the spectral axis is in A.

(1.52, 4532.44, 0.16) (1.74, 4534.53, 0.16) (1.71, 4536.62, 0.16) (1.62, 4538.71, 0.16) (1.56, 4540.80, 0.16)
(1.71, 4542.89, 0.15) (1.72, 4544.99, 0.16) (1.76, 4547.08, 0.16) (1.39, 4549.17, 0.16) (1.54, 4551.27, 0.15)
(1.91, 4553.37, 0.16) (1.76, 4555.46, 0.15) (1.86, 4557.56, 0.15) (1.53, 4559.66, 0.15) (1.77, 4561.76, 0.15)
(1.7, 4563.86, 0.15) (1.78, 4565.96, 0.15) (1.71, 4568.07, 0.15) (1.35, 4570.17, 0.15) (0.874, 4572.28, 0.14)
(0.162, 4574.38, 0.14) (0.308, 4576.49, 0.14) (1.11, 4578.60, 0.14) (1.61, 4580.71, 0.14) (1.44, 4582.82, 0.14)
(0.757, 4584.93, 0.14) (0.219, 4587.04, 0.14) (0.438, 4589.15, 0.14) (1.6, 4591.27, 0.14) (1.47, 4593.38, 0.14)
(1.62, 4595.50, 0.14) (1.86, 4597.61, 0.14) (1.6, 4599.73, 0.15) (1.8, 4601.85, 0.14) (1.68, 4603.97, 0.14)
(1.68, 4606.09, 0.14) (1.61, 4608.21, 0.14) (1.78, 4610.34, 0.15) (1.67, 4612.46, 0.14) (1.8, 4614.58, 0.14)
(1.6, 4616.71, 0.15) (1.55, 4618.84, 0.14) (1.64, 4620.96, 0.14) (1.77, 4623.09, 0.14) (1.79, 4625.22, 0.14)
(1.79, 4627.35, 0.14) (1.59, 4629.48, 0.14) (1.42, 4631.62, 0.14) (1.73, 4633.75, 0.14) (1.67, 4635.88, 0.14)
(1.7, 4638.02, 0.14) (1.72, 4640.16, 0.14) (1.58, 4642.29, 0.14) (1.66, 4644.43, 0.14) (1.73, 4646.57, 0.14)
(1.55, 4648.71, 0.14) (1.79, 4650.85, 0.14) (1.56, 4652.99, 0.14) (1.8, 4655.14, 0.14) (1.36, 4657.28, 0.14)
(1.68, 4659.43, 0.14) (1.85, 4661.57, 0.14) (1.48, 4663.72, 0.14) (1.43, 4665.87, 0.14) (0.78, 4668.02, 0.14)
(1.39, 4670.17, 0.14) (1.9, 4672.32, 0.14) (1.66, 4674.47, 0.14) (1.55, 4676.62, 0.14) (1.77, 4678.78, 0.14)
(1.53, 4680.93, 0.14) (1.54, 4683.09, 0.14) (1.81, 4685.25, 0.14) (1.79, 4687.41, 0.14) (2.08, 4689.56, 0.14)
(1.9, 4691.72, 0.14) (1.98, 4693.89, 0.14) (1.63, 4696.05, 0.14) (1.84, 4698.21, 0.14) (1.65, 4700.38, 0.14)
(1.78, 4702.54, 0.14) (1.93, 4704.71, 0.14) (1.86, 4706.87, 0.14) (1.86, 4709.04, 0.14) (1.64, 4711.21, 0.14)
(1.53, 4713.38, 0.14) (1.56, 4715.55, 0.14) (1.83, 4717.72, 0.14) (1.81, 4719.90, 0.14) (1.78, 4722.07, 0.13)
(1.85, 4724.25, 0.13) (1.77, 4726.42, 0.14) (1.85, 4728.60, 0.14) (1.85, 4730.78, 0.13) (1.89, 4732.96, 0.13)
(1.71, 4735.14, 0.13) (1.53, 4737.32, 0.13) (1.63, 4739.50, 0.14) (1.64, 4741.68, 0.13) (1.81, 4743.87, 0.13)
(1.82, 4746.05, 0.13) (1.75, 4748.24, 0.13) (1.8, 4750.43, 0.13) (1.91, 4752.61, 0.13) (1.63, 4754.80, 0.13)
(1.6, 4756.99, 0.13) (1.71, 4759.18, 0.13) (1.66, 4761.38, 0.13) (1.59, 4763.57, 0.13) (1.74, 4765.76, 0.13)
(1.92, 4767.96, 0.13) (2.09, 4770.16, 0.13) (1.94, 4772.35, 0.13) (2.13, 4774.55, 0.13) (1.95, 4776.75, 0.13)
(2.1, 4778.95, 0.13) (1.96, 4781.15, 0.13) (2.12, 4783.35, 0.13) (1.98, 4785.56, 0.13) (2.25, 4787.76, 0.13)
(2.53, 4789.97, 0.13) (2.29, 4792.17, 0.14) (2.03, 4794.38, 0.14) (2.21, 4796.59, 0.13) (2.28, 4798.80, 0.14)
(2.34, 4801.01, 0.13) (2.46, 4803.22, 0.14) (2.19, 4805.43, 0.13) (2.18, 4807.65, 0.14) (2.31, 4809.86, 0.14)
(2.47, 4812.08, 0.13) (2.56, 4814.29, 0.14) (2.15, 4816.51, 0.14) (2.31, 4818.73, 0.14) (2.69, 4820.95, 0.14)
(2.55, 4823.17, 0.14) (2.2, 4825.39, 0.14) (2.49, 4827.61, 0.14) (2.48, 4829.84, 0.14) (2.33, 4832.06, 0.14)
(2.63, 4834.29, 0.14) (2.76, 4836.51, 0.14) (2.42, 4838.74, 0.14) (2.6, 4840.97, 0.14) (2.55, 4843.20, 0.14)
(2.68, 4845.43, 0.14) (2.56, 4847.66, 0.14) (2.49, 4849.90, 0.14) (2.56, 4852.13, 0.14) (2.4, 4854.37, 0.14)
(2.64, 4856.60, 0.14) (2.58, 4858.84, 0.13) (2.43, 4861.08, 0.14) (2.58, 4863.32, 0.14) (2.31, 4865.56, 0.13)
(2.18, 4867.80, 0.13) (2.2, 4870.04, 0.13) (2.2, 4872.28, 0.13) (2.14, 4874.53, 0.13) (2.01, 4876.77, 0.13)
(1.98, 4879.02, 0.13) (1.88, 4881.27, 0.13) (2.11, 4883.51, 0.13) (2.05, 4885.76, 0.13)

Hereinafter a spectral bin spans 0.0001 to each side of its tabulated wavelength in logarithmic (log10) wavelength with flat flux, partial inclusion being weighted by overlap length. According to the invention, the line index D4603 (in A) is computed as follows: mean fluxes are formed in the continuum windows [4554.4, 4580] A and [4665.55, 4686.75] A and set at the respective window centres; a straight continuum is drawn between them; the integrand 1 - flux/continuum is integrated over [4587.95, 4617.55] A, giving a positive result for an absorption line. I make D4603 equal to -3.8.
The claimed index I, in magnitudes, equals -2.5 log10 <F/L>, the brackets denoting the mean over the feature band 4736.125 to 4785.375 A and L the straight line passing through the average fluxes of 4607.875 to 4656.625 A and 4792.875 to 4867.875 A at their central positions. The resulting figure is 0.19 mag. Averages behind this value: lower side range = 1.67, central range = 1.82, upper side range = 2.43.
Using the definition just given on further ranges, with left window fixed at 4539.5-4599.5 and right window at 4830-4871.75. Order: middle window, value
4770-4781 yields 0.08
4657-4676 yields 0.17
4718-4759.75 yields 0.17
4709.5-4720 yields 0.17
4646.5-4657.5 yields 0.04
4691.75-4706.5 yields 0.05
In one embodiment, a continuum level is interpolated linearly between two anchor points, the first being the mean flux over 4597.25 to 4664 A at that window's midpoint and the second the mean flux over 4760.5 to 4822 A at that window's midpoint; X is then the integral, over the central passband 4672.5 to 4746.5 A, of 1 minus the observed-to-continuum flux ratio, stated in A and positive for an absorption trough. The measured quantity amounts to 6.0 A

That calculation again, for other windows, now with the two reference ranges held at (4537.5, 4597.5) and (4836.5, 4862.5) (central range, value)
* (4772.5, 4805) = 1.6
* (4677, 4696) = 0.9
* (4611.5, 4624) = -0.7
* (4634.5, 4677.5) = 3.6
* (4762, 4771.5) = 1.6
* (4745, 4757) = 2.1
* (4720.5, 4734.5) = 1.5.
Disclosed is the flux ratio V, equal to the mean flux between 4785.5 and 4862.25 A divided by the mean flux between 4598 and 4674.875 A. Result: 1.5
